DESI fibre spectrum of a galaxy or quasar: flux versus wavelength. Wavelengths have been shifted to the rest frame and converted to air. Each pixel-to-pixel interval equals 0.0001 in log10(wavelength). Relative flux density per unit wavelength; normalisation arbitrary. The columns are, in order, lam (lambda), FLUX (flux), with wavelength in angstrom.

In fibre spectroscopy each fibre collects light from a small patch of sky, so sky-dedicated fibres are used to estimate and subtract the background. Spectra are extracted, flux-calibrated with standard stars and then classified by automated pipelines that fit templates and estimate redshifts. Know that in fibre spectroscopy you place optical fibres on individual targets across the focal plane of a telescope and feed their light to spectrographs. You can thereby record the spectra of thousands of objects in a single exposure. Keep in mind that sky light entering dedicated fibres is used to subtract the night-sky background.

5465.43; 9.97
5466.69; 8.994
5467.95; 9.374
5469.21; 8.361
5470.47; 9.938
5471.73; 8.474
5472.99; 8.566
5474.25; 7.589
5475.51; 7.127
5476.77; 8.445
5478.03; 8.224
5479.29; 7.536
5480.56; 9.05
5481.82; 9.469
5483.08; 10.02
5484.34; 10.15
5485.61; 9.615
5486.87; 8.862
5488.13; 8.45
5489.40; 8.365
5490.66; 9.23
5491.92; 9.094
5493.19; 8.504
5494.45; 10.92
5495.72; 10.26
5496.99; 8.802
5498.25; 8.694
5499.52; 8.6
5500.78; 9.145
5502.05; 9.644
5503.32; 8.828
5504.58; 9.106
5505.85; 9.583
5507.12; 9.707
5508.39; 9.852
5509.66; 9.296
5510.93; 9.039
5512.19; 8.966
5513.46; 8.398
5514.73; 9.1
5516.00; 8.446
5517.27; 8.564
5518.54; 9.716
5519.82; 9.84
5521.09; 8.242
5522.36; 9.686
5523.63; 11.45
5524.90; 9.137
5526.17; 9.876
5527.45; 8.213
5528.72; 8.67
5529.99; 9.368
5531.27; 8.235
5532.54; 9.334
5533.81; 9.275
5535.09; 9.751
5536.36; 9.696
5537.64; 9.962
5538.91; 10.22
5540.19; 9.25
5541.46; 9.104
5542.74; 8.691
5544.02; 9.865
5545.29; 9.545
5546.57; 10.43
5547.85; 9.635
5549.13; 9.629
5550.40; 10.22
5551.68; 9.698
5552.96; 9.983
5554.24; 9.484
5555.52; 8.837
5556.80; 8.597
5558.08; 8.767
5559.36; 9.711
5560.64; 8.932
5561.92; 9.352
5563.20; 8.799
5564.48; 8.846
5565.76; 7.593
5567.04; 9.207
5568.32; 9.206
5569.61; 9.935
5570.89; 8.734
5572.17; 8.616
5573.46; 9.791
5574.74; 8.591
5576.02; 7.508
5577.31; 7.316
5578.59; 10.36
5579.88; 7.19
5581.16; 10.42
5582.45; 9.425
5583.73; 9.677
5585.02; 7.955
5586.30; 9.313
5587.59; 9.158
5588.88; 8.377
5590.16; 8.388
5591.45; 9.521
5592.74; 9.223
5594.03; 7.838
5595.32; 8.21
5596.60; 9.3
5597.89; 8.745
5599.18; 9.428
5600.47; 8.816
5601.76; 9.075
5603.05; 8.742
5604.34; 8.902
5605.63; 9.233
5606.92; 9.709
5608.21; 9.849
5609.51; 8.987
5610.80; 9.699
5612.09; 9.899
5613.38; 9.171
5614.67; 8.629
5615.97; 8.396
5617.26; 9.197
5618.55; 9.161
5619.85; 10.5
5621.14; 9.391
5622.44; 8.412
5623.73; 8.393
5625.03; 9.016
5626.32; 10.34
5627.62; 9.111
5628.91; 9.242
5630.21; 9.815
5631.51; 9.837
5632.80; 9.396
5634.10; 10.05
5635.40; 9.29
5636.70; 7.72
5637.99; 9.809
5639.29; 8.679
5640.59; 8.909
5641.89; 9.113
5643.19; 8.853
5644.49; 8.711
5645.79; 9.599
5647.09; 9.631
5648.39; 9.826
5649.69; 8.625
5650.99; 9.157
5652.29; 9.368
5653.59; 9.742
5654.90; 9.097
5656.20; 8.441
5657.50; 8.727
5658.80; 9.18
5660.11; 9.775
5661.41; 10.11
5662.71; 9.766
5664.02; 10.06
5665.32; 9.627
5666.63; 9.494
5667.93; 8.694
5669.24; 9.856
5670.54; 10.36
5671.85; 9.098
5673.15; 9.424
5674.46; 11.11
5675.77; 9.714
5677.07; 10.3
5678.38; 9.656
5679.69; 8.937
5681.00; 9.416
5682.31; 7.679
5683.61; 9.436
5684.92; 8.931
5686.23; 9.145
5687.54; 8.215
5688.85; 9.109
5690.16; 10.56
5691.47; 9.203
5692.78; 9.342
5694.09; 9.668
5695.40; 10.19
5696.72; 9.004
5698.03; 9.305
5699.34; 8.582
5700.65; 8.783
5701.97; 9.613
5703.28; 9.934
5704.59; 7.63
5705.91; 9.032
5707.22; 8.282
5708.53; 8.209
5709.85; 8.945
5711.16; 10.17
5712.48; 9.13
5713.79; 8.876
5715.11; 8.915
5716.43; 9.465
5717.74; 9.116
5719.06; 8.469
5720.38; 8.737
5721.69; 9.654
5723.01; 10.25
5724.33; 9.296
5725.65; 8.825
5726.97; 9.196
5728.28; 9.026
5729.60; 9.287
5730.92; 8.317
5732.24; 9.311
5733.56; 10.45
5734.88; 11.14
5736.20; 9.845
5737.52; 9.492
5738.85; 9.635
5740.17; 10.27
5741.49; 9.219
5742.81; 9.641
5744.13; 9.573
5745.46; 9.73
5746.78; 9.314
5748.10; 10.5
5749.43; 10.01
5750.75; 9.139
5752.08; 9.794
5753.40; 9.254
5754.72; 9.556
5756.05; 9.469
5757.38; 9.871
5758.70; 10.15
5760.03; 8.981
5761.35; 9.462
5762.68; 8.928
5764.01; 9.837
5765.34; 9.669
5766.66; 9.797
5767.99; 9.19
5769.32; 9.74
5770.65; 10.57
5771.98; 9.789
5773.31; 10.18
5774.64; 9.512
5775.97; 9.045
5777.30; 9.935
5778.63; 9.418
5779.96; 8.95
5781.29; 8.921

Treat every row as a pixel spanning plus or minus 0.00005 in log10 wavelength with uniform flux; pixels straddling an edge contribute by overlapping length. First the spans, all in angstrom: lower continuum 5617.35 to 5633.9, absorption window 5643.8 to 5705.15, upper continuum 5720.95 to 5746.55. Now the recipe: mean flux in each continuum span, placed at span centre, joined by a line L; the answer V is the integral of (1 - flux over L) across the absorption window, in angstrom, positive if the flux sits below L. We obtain 0.8 angstrom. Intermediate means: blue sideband 9.4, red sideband 9.58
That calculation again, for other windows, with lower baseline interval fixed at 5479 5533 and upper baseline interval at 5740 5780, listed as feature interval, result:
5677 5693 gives 0.5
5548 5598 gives 1.7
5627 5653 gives 0.5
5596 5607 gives 0.3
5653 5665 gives 0.0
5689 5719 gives 1.2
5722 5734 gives 0.3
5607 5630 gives 0.3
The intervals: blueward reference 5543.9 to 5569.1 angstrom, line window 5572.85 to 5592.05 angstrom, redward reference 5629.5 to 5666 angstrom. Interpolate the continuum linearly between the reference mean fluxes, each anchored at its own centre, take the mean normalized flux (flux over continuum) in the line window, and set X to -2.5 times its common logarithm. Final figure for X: 0.05 mag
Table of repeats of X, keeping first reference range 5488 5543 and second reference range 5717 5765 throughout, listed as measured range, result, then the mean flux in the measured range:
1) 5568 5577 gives 0.06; 8.83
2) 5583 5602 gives 0.06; 8.87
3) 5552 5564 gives 0.01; 9.17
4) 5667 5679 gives -0.04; 9.8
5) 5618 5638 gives 0.01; 9.33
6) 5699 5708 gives 0.08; 8.84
